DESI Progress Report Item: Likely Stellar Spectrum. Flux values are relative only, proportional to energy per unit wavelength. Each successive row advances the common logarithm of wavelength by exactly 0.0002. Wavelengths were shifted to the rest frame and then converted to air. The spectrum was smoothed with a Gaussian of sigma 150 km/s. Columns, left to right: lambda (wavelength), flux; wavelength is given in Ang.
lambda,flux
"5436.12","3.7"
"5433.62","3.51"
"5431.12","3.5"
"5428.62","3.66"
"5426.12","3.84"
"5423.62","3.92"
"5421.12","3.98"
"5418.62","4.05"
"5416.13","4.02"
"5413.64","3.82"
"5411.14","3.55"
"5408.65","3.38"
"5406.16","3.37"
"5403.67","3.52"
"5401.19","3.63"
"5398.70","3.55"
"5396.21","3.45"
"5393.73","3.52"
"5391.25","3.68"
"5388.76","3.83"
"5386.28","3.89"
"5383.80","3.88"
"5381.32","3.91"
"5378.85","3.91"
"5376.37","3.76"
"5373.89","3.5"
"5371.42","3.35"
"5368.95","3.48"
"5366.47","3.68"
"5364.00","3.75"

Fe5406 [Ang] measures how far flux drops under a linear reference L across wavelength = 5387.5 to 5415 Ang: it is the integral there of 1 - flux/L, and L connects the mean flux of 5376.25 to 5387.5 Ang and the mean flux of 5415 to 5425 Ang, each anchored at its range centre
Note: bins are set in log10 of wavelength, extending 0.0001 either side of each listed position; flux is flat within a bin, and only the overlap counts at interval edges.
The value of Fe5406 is 2.5 Ang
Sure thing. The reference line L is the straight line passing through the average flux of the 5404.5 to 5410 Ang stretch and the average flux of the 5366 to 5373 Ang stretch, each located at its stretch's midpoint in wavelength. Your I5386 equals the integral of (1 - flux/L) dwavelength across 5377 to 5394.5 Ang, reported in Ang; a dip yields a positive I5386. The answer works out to -1.9 Ang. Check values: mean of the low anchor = 3.48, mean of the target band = 3.81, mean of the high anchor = 3.39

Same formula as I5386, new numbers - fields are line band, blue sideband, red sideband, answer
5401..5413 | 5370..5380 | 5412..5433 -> 0.9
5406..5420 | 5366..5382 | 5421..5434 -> -0.1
